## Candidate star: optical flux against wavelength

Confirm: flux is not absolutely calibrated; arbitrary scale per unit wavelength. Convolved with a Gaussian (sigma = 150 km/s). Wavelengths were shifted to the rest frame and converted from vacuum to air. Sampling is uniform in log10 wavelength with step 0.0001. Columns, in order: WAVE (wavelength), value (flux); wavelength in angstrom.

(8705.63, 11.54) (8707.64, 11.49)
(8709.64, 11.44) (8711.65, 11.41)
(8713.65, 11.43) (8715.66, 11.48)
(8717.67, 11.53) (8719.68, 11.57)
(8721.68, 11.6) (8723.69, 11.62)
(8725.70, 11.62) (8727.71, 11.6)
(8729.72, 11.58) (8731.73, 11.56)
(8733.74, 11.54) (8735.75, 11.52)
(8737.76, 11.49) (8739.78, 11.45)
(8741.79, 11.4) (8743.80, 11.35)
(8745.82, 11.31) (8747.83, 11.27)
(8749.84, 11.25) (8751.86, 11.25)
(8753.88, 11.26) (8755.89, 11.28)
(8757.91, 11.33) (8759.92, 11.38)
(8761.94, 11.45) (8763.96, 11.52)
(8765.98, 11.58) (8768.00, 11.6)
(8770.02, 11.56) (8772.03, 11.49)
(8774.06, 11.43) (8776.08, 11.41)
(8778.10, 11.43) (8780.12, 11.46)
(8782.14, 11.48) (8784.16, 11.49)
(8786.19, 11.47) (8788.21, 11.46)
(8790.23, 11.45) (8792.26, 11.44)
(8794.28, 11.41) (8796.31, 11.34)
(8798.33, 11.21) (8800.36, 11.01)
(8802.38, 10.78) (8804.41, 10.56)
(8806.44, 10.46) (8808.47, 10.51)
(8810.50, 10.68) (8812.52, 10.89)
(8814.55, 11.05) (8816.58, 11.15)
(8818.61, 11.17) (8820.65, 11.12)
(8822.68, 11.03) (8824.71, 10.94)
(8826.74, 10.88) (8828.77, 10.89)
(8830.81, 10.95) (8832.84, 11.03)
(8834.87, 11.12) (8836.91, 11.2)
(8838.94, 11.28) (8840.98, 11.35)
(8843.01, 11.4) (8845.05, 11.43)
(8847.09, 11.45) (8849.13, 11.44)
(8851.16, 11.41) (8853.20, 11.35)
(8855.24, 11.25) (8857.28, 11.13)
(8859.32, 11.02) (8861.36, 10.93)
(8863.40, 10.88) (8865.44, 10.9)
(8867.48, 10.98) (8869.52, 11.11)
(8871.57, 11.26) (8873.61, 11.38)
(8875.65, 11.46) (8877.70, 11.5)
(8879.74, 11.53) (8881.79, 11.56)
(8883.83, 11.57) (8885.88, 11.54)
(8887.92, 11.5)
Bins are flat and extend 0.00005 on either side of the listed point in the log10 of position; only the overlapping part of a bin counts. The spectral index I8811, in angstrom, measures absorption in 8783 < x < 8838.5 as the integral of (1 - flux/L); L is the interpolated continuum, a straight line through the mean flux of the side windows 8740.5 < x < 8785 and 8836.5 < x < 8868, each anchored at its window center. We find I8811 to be 1.2 angstrom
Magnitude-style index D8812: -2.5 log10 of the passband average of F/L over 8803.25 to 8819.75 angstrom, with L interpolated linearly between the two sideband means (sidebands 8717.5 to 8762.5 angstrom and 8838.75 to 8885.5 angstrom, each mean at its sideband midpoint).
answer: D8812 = 0.054 mag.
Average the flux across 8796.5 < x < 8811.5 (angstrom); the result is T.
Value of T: 10.8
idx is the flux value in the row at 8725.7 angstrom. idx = 11.62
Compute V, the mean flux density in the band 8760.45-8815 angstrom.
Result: 11.2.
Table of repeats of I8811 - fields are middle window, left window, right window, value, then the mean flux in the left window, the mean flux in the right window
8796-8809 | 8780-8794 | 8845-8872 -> 0.66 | 11.5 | 11.2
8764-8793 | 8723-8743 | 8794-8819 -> -0.85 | 11.5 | 10.9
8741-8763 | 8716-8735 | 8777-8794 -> 0.39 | 11.6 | 11.5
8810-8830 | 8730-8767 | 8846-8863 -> 0.53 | 11.4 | 11.2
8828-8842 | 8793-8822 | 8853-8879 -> -0.08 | 11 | 11.2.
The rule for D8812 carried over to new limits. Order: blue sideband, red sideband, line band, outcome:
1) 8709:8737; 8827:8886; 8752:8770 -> 0.00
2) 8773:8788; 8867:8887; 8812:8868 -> 0.03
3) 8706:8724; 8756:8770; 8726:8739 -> -0.01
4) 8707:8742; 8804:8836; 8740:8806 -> -0.01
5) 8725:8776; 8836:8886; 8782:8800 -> 0.00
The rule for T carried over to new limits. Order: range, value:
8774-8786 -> 11.5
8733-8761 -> 11.4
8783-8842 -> 11.1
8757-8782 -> 11.5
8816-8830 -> 11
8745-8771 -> 11.4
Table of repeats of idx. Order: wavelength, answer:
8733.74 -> 11.54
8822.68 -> 11.03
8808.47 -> 10.51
